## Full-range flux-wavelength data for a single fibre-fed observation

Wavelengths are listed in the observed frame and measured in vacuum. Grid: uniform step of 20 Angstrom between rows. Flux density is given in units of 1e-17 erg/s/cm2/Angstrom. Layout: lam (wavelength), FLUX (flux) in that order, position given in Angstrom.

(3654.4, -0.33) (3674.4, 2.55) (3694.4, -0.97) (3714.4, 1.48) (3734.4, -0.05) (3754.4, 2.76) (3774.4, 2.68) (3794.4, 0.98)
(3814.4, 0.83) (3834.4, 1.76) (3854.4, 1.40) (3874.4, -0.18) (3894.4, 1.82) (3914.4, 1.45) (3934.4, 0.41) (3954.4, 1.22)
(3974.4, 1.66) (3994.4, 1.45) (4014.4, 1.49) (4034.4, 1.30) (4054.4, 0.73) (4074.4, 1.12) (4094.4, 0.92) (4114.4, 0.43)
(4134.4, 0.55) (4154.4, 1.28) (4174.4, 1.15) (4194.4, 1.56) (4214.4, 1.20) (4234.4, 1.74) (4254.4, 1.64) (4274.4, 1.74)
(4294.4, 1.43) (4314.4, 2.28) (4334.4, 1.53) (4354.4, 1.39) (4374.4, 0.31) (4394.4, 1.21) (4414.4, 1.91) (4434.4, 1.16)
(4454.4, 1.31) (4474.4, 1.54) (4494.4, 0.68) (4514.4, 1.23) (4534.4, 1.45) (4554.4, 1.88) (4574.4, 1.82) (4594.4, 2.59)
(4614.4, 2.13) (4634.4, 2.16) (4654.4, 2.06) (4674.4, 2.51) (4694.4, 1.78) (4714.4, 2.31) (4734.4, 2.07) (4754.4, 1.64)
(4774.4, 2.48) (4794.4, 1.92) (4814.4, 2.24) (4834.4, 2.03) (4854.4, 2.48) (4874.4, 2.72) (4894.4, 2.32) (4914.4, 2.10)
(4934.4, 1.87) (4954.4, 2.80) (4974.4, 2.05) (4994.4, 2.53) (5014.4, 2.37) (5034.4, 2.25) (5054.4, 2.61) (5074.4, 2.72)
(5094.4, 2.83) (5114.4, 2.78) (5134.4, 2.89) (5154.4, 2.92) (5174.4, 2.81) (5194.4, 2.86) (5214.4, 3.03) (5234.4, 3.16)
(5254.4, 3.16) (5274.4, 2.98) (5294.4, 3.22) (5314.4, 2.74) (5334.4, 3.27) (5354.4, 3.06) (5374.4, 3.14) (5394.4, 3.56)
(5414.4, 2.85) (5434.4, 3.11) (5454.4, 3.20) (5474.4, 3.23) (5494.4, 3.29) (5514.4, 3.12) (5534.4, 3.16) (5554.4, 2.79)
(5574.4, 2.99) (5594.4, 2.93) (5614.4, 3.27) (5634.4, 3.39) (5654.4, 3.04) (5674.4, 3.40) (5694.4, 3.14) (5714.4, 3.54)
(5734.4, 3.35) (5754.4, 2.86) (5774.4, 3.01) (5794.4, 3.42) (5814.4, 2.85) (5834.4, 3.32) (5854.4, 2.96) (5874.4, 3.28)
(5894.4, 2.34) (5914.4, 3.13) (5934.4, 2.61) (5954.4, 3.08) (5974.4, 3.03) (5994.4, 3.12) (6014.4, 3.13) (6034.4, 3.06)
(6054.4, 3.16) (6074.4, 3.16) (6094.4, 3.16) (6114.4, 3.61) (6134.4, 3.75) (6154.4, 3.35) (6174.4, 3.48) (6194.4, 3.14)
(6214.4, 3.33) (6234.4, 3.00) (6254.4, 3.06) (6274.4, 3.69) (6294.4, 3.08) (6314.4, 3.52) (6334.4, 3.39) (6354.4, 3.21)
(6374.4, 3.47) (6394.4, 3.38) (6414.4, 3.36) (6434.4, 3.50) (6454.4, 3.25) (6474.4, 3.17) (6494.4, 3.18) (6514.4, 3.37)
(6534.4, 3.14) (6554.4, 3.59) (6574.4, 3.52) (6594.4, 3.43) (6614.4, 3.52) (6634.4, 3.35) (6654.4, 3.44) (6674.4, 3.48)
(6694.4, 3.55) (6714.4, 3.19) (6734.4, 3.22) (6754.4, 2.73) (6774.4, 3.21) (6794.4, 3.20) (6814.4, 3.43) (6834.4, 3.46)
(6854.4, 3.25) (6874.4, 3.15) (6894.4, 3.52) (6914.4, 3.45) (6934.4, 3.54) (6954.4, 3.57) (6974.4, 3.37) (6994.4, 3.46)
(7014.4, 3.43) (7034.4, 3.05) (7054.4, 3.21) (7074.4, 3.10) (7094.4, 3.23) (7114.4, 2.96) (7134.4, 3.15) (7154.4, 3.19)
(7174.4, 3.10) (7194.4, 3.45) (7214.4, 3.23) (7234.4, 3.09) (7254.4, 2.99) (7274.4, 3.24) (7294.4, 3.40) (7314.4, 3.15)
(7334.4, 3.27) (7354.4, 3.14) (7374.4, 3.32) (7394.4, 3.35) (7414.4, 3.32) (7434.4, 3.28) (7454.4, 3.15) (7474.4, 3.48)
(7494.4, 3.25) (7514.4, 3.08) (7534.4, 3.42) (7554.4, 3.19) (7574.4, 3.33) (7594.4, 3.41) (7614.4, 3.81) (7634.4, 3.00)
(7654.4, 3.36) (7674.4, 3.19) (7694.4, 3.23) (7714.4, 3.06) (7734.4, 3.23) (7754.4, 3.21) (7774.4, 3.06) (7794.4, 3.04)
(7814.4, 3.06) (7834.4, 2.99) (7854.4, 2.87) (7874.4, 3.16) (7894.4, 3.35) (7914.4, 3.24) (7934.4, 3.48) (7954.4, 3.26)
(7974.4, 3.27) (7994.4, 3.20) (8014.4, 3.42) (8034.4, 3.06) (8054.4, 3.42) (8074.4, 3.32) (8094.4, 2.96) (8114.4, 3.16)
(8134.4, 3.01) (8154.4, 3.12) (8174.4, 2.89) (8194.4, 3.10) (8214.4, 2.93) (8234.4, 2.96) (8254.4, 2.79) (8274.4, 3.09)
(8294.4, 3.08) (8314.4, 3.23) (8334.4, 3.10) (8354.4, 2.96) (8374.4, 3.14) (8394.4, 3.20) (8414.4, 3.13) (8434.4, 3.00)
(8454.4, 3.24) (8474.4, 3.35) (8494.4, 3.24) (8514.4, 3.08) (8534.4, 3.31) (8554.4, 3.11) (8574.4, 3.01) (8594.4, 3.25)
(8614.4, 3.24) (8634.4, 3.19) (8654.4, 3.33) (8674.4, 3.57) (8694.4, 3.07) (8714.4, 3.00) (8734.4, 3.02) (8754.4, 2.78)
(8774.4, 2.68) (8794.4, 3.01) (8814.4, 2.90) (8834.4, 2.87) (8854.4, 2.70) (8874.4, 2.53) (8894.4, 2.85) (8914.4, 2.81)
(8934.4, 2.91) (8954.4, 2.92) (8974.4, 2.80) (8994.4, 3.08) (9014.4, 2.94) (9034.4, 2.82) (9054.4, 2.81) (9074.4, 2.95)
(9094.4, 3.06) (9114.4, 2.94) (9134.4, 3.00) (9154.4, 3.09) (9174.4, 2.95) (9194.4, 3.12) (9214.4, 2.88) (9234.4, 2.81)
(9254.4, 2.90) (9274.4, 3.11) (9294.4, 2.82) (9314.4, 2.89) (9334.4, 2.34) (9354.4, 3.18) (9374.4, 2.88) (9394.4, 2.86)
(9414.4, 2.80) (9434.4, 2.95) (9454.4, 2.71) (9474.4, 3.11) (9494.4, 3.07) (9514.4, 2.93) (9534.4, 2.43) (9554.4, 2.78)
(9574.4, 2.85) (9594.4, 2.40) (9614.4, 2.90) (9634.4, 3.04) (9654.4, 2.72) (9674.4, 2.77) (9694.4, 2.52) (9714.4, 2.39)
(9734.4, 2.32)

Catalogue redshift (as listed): 0.145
